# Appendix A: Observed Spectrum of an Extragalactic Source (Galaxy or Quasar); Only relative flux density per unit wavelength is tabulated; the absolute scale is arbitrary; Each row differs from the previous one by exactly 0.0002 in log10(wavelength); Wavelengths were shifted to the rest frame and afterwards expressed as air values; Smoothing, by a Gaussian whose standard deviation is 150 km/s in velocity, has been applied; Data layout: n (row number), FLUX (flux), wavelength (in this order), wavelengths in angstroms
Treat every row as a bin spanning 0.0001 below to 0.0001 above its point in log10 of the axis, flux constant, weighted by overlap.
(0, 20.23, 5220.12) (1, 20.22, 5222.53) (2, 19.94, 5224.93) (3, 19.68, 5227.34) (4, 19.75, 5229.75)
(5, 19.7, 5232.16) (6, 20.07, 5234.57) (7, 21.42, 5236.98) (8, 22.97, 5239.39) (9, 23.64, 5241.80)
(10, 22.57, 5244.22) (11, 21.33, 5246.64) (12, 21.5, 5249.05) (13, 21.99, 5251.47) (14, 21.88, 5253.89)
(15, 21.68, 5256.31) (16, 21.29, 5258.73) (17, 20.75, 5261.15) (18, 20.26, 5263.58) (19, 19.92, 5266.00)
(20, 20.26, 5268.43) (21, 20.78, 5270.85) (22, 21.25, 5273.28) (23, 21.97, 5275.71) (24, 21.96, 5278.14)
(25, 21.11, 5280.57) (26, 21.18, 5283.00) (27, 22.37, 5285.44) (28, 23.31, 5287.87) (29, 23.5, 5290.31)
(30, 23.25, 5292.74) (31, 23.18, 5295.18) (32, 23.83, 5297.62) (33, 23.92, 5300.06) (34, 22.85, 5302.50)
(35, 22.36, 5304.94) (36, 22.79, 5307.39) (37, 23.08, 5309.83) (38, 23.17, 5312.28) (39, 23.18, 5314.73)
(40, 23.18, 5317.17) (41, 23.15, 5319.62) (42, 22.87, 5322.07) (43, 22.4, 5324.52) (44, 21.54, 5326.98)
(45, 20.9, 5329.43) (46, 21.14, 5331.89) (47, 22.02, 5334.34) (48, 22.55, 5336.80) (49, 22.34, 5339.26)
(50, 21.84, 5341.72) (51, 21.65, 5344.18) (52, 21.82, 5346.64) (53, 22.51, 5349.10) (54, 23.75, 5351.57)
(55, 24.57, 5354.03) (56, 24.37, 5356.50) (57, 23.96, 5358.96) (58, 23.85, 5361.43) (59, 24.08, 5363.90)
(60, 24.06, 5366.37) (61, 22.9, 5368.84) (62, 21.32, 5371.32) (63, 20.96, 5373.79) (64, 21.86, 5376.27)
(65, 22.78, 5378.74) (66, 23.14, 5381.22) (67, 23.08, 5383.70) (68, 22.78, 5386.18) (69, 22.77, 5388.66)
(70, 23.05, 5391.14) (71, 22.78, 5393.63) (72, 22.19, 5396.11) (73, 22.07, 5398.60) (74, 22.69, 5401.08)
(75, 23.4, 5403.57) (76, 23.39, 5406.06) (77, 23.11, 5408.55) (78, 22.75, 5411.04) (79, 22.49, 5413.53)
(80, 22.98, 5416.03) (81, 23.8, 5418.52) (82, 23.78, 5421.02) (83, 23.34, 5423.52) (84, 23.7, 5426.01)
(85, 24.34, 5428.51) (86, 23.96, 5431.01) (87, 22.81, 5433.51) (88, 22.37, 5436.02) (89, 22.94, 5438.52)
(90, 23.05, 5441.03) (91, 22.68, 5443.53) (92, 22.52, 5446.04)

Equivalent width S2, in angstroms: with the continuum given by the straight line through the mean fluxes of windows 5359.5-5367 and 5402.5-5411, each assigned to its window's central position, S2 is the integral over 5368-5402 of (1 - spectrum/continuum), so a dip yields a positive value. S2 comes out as 1.7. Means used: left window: 24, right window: 23.2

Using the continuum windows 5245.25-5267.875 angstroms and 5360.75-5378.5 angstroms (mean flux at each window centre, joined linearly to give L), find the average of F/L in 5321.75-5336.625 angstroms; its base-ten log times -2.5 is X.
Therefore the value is 0.02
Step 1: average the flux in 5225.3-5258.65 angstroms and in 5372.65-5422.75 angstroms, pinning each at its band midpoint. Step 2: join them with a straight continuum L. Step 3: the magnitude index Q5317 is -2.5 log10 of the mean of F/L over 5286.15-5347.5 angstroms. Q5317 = -0.03 mag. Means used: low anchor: 21.4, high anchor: 22.8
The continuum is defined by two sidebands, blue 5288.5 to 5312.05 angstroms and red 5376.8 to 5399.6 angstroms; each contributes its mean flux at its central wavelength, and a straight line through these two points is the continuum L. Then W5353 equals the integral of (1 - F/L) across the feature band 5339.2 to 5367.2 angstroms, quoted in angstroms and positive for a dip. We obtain -0.43 angstroms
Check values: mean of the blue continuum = 23.2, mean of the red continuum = 22.7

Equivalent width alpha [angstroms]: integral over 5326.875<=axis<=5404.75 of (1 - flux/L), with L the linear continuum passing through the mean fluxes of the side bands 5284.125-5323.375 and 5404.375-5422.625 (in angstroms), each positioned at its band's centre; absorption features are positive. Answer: 1.66 angstroms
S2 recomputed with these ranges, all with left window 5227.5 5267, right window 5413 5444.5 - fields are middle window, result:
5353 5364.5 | -0.85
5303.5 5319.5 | -0.73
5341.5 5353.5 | -0.06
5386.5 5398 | 0.10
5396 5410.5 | 0.08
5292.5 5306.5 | -0.89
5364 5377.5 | 0.15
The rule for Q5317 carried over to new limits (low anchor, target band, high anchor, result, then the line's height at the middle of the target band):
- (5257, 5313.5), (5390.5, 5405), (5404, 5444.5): 0.02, 23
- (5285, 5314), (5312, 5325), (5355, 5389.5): 0.00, 23.1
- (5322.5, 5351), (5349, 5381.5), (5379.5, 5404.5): -0.04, 22.4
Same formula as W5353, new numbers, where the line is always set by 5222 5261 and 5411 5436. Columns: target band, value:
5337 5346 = 0.2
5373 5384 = 0.2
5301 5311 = -0.4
